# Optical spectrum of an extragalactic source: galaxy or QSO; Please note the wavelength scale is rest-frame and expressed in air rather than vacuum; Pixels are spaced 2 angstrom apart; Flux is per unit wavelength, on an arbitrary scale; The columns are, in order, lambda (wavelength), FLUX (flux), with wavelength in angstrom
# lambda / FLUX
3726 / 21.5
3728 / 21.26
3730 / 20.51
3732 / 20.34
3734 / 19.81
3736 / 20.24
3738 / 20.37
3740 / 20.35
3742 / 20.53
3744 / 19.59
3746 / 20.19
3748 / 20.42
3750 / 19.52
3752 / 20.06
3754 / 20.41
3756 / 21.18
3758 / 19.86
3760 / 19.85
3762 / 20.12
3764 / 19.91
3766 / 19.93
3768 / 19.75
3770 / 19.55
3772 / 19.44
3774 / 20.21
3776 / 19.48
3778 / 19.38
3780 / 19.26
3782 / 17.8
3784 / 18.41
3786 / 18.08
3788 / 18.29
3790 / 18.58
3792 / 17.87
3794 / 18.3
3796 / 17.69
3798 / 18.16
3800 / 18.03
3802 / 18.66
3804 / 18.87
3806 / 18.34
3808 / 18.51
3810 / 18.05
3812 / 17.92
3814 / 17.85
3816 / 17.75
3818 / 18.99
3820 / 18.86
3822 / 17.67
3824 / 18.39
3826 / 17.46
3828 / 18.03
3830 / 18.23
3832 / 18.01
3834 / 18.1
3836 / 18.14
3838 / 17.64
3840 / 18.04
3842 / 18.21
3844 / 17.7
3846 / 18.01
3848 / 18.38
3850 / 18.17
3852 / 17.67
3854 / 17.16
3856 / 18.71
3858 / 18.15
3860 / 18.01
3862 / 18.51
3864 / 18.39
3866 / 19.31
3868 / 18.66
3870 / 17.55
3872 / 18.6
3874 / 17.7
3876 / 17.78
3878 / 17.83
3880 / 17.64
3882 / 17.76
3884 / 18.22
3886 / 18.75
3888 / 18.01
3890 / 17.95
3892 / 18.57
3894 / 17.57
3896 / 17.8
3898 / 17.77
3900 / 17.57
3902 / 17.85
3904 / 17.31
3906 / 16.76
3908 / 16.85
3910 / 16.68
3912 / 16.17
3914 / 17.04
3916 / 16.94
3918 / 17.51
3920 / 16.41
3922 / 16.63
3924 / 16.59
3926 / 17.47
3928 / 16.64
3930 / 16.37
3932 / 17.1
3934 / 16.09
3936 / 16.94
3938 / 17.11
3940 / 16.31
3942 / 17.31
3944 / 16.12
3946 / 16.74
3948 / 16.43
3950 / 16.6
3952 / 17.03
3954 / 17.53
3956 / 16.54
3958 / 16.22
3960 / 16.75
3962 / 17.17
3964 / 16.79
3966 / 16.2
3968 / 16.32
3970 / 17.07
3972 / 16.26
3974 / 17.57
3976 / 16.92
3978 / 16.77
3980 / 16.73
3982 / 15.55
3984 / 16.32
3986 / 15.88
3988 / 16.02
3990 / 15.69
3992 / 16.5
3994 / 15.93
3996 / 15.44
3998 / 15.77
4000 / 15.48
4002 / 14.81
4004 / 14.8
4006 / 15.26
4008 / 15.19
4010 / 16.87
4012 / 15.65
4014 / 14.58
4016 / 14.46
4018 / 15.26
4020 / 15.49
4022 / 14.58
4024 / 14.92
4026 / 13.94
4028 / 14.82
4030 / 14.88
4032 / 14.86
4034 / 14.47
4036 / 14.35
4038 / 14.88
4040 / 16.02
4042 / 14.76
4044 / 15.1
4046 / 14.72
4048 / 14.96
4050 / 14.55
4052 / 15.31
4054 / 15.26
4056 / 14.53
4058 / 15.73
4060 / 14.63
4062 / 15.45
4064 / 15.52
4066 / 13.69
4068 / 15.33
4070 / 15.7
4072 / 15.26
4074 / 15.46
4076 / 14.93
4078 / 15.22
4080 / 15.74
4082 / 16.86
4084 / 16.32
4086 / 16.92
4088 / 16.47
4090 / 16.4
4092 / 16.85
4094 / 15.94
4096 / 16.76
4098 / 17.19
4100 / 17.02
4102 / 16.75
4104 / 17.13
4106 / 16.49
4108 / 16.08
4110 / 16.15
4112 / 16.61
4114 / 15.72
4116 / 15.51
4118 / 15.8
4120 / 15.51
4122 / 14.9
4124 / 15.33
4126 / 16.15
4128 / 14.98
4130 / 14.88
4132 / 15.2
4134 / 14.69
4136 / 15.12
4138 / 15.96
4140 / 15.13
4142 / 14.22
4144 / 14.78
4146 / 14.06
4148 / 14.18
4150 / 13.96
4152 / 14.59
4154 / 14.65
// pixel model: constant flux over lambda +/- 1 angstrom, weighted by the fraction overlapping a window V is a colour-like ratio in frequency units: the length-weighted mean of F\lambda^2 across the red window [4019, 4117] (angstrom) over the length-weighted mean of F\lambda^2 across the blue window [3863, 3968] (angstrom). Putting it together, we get 0.97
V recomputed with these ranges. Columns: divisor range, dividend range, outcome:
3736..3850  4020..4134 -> 0.95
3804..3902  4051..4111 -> 0.99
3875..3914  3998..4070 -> 0.92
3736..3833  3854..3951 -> 0.97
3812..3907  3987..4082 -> 0.92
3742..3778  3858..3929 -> 0.95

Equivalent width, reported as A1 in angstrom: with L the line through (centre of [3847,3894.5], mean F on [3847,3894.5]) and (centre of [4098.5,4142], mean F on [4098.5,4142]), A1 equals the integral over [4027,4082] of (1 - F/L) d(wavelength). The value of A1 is 4.4 angstrom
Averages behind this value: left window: 18.1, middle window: 15.1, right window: 15.7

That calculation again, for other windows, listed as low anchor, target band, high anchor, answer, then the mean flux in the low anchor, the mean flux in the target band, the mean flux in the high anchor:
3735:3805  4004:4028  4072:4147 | 2.4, 19.4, 15.1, 15.8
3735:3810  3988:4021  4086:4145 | 3.0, 19.3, 15.5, 15.9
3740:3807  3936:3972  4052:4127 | 1.3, 19.3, 16.7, 15.9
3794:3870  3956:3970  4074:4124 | 0.5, 18.2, 16.6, 16.2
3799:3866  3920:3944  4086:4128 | 1.0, 18.2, 16.7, 16.2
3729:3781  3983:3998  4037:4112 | 0.8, 20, 16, 15.7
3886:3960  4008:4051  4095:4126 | 4.1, 17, 15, 16.2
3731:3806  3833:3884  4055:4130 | 0.9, 19.4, 18.1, 15.9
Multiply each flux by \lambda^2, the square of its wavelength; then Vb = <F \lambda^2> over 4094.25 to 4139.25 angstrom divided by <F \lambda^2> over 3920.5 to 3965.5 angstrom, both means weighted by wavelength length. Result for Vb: 1.0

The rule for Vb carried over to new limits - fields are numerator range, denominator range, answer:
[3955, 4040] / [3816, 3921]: 0.94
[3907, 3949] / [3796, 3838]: 0.98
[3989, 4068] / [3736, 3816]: 0.90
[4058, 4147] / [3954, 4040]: 1.05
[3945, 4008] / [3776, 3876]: 0.96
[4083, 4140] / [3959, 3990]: 1.04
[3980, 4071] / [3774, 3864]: 0.93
